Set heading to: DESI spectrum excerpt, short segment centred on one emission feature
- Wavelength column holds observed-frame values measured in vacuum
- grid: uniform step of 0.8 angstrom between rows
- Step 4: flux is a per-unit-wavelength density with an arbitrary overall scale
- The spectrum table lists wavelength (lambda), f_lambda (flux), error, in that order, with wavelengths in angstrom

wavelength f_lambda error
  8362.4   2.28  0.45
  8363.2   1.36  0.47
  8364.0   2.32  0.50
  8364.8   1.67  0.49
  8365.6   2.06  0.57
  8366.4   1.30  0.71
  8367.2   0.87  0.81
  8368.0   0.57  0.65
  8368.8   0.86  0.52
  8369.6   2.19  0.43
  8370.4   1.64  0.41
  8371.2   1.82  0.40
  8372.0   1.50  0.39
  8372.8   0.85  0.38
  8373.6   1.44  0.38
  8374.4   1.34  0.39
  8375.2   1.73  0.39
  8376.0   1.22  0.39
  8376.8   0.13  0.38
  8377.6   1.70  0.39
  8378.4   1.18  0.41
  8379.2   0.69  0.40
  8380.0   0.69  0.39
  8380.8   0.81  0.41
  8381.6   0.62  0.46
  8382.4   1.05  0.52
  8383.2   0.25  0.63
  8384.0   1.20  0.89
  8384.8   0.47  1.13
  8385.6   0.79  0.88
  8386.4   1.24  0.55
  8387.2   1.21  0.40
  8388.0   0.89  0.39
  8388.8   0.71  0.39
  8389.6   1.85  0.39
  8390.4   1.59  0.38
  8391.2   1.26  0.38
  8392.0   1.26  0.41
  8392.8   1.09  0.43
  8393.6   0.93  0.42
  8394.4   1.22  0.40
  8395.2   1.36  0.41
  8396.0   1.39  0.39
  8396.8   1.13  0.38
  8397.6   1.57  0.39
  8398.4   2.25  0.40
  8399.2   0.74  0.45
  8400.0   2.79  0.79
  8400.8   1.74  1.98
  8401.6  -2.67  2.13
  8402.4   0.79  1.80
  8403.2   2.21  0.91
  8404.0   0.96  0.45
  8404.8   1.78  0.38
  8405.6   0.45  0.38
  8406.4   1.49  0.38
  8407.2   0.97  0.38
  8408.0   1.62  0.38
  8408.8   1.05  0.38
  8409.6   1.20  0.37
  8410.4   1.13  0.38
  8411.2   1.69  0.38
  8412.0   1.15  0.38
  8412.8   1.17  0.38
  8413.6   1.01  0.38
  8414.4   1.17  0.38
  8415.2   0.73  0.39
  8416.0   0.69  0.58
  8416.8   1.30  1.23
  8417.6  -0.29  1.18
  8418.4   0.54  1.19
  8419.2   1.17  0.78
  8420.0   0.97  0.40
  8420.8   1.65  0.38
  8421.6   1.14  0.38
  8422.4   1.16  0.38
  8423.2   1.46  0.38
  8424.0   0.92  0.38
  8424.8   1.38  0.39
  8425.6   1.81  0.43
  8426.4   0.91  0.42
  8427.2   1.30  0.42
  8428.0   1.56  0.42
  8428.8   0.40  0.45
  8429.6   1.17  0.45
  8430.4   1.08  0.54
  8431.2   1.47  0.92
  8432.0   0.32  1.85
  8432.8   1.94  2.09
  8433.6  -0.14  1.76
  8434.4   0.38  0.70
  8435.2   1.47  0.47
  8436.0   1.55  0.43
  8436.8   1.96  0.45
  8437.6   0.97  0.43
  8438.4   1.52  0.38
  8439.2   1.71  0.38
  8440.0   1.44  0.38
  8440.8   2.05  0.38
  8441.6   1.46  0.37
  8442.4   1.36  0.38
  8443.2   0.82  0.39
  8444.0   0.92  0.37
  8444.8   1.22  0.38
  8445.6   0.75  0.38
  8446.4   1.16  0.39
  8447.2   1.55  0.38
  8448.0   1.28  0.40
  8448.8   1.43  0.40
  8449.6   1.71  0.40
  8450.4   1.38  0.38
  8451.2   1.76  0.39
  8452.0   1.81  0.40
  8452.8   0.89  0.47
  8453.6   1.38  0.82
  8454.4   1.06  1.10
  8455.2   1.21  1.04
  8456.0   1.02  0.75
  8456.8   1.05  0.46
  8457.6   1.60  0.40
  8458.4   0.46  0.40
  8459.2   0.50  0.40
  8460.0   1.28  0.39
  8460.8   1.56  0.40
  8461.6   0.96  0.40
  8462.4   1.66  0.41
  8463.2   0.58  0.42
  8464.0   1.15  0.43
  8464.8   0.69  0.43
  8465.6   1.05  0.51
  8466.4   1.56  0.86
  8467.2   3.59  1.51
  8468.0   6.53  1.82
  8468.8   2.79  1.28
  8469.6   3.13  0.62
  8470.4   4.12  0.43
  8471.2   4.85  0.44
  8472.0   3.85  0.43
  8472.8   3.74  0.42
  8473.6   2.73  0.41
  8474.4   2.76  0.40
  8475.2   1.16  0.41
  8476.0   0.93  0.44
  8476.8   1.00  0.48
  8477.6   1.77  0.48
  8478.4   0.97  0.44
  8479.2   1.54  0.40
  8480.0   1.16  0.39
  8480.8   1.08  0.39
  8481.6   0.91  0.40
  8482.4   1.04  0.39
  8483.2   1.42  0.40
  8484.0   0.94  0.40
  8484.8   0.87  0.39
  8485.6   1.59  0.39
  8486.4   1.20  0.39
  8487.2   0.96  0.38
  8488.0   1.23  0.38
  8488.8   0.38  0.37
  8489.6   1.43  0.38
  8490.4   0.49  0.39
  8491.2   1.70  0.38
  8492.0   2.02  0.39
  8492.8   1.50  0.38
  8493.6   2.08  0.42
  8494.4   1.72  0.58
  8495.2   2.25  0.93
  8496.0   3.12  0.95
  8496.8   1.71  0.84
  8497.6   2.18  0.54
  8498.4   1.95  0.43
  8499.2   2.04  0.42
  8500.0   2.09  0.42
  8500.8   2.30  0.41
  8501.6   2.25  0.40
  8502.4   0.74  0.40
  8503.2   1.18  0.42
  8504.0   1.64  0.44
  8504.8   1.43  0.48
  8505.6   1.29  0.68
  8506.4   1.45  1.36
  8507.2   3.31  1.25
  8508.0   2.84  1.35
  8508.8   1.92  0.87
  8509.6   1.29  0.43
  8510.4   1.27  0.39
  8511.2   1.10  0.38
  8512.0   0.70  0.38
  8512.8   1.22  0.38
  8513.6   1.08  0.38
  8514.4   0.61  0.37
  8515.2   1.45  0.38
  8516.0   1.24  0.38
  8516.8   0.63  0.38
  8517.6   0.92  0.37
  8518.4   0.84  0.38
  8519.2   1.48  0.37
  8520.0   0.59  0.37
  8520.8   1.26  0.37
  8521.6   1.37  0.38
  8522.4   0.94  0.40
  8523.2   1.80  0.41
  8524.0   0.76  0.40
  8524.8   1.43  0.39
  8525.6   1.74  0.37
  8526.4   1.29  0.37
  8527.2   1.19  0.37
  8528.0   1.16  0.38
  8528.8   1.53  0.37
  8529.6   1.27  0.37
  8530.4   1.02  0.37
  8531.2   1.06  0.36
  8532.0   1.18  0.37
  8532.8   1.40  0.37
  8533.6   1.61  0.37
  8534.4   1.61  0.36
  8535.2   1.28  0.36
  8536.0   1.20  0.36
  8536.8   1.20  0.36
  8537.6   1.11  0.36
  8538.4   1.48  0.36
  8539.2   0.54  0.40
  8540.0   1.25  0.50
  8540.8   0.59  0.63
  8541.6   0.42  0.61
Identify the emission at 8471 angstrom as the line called H-alpha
